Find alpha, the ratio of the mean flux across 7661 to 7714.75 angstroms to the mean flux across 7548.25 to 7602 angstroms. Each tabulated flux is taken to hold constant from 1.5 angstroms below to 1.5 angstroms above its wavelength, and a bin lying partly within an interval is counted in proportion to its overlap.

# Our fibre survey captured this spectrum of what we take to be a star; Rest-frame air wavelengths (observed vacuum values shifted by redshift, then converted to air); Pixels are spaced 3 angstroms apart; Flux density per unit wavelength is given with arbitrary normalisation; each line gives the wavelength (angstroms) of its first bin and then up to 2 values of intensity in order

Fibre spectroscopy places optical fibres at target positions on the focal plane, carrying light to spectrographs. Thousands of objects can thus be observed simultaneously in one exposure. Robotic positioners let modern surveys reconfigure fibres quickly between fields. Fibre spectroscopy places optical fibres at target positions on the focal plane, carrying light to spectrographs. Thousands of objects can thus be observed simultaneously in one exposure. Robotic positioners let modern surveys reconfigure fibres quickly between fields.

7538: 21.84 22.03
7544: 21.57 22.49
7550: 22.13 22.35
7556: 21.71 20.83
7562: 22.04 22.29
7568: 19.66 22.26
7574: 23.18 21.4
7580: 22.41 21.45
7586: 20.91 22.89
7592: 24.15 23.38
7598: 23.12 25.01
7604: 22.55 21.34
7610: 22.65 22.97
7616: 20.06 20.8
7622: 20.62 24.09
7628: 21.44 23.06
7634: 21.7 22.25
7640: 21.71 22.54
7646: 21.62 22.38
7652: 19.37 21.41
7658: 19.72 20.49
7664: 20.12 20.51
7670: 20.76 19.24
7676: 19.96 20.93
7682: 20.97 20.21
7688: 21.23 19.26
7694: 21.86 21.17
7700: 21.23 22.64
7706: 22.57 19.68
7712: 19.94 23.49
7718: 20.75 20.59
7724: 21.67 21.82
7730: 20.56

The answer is 0.9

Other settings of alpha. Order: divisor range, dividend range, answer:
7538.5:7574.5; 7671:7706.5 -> 0.96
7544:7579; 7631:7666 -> 0.97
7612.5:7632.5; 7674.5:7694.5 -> 0.94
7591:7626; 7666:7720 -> 0.93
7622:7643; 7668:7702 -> 0.93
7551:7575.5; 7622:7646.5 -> 1.02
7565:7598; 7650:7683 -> 0.92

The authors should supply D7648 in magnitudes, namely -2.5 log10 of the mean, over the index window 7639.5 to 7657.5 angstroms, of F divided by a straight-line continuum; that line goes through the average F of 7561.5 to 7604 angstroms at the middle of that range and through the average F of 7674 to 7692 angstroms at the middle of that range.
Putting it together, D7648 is -0.01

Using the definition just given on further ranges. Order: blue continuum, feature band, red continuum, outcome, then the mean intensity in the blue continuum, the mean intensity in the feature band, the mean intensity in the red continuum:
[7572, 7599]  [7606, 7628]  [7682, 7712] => 0.02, 22.5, 21.8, 21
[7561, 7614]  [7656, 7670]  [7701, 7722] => 0.08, 22.4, 20.3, 21.4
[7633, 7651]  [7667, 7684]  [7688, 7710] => 0.06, 22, 20.4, 21.2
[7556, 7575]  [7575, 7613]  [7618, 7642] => -0.04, 21.7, 22.6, 22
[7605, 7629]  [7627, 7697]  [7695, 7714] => 0.03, 21.8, 21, 21.3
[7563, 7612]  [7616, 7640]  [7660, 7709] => -0.01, 22.4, 21.9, 20.8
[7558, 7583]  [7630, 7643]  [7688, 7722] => -0.03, 21.8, 22.2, 21.2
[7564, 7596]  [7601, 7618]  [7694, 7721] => -0.01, 22.2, 22.2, 21.4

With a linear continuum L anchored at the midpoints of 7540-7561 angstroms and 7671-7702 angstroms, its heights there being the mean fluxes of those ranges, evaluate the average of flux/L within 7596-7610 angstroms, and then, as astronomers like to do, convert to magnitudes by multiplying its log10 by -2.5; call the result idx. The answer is -0.08 mag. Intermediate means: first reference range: 21.9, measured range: 23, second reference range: 20.6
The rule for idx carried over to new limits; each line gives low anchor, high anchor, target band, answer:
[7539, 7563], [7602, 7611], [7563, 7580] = 0.011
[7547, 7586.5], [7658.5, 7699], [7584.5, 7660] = -0.045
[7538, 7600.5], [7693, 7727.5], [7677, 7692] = 0.053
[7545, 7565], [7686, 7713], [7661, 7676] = 0.057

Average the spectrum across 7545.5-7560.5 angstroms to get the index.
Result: 21.9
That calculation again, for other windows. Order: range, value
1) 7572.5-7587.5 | 21.9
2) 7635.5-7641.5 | 22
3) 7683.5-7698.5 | 20.7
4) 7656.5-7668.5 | 20.2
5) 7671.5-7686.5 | 20.3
